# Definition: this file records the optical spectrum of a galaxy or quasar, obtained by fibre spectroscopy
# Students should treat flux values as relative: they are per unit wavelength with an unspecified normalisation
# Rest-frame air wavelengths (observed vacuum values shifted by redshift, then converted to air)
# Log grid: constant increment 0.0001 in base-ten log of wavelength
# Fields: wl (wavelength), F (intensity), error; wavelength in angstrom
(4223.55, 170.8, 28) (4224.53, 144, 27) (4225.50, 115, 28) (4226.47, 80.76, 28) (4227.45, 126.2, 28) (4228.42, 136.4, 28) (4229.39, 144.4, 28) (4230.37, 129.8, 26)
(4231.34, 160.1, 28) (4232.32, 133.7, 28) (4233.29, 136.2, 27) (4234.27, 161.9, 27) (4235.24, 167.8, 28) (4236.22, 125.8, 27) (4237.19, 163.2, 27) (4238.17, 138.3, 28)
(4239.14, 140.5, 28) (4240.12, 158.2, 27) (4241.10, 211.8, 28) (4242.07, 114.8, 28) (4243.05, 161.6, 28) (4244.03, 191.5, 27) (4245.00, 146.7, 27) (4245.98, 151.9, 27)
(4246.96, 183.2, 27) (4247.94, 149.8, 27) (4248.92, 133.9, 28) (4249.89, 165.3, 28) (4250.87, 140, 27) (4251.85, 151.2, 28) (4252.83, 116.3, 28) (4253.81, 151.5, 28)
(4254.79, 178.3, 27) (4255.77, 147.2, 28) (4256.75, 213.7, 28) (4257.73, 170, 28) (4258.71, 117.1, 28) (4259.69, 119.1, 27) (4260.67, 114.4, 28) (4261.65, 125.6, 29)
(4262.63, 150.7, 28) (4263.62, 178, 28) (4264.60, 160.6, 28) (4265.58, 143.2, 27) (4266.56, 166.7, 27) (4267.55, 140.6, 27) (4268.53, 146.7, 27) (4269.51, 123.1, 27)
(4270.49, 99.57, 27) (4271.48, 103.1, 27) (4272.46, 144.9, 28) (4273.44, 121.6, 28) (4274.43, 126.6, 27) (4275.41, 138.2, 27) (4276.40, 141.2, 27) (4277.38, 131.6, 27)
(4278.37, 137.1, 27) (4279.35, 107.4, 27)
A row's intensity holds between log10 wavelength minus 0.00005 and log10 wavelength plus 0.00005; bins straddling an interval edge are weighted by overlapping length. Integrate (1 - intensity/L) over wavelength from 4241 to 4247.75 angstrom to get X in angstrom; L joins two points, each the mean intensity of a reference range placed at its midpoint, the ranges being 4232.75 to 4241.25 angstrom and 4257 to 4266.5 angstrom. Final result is -0.5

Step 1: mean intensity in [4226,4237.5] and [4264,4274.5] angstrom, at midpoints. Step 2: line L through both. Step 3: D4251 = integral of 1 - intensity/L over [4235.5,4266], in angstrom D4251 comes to -3.4 angstrom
